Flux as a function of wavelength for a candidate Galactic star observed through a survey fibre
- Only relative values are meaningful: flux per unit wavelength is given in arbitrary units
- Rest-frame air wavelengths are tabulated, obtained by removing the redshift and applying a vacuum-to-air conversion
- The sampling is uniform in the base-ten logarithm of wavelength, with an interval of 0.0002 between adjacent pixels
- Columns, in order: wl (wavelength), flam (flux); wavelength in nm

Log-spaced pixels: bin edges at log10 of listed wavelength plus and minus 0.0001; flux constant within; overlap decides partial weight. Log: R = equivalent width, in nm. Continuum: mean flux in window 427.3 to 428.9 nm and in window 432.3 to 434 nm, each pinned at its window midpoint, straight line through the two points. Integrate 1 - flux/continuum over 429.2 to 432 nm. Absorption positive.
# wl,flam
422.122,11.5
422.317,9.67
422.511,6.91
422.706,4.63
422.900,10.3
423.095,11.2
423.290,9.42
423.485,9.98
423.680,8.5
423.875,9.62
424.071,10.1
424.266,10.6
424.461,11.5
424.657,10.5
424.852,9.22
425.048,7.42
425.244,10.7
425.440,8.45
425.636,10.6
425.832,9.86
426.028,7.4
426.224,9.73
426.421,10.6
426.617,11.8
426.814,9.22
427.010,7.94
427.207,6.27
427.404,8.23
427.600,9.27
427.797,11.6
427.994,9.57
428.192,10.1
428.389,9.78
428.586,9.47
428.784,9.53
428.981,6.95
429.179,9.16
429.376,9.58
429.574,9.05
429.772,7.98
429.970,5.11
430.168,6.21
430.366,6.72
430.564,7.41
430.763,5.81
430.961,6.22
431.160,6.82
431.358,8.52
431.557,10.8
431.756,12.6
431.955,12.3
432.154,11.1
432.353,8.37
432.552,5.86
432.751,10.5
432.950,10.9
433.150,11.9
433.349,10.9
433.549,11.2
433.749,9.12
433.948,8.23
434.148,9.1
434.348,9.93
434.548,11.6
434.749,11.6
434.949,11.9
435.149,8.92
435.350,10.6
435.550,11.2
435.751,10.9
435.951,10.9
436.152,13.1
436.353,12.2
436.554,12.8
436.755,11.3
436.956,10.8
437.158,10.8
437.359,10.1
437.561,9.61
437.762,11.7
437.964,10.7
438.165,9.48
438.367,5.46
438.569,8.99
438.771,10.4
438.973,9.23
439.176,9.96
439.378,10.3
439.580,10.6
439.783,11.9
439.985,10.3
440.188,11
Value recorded 0.441 nm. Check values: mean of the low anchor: 9.65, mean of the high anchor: 9.75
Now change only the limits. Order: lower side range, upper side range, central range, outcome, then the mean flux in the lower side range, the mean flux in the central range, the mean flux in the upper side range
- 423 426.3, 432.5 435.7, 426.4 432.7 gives 0.79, 9.69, 8.74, 10.3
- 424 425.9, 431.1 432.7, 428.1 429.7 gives 0.09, 9.89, 9.18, 9.64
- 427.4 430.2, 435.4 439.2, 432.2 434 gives -0.01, 8.85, 9.75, 10.5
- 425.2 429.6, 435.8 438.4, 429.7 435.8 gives 0.49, 9.33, 9.36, 10.8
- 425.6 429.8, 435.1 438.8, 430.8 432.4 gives 0.05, 9.26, 9.49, 10.5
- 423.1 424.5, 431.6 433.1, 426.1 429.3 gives 0.26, 9.98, 9.31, 10.3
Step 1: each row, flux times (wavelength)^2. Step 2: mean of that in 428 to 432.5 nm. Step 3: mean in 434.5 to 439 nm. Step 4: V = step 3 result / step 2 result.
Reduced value 1.27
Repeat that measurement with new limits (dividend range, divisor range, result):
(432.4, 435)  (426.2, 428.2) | 1.11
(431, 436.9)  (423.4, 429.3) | 1.15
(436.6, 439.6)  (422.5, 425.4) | 1.13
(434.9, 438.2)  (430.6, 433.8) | 1.18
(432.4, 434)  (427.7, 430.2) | 1.13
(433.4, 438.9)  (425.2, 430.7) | 1.23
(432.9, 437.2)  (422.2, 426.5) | 1.22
